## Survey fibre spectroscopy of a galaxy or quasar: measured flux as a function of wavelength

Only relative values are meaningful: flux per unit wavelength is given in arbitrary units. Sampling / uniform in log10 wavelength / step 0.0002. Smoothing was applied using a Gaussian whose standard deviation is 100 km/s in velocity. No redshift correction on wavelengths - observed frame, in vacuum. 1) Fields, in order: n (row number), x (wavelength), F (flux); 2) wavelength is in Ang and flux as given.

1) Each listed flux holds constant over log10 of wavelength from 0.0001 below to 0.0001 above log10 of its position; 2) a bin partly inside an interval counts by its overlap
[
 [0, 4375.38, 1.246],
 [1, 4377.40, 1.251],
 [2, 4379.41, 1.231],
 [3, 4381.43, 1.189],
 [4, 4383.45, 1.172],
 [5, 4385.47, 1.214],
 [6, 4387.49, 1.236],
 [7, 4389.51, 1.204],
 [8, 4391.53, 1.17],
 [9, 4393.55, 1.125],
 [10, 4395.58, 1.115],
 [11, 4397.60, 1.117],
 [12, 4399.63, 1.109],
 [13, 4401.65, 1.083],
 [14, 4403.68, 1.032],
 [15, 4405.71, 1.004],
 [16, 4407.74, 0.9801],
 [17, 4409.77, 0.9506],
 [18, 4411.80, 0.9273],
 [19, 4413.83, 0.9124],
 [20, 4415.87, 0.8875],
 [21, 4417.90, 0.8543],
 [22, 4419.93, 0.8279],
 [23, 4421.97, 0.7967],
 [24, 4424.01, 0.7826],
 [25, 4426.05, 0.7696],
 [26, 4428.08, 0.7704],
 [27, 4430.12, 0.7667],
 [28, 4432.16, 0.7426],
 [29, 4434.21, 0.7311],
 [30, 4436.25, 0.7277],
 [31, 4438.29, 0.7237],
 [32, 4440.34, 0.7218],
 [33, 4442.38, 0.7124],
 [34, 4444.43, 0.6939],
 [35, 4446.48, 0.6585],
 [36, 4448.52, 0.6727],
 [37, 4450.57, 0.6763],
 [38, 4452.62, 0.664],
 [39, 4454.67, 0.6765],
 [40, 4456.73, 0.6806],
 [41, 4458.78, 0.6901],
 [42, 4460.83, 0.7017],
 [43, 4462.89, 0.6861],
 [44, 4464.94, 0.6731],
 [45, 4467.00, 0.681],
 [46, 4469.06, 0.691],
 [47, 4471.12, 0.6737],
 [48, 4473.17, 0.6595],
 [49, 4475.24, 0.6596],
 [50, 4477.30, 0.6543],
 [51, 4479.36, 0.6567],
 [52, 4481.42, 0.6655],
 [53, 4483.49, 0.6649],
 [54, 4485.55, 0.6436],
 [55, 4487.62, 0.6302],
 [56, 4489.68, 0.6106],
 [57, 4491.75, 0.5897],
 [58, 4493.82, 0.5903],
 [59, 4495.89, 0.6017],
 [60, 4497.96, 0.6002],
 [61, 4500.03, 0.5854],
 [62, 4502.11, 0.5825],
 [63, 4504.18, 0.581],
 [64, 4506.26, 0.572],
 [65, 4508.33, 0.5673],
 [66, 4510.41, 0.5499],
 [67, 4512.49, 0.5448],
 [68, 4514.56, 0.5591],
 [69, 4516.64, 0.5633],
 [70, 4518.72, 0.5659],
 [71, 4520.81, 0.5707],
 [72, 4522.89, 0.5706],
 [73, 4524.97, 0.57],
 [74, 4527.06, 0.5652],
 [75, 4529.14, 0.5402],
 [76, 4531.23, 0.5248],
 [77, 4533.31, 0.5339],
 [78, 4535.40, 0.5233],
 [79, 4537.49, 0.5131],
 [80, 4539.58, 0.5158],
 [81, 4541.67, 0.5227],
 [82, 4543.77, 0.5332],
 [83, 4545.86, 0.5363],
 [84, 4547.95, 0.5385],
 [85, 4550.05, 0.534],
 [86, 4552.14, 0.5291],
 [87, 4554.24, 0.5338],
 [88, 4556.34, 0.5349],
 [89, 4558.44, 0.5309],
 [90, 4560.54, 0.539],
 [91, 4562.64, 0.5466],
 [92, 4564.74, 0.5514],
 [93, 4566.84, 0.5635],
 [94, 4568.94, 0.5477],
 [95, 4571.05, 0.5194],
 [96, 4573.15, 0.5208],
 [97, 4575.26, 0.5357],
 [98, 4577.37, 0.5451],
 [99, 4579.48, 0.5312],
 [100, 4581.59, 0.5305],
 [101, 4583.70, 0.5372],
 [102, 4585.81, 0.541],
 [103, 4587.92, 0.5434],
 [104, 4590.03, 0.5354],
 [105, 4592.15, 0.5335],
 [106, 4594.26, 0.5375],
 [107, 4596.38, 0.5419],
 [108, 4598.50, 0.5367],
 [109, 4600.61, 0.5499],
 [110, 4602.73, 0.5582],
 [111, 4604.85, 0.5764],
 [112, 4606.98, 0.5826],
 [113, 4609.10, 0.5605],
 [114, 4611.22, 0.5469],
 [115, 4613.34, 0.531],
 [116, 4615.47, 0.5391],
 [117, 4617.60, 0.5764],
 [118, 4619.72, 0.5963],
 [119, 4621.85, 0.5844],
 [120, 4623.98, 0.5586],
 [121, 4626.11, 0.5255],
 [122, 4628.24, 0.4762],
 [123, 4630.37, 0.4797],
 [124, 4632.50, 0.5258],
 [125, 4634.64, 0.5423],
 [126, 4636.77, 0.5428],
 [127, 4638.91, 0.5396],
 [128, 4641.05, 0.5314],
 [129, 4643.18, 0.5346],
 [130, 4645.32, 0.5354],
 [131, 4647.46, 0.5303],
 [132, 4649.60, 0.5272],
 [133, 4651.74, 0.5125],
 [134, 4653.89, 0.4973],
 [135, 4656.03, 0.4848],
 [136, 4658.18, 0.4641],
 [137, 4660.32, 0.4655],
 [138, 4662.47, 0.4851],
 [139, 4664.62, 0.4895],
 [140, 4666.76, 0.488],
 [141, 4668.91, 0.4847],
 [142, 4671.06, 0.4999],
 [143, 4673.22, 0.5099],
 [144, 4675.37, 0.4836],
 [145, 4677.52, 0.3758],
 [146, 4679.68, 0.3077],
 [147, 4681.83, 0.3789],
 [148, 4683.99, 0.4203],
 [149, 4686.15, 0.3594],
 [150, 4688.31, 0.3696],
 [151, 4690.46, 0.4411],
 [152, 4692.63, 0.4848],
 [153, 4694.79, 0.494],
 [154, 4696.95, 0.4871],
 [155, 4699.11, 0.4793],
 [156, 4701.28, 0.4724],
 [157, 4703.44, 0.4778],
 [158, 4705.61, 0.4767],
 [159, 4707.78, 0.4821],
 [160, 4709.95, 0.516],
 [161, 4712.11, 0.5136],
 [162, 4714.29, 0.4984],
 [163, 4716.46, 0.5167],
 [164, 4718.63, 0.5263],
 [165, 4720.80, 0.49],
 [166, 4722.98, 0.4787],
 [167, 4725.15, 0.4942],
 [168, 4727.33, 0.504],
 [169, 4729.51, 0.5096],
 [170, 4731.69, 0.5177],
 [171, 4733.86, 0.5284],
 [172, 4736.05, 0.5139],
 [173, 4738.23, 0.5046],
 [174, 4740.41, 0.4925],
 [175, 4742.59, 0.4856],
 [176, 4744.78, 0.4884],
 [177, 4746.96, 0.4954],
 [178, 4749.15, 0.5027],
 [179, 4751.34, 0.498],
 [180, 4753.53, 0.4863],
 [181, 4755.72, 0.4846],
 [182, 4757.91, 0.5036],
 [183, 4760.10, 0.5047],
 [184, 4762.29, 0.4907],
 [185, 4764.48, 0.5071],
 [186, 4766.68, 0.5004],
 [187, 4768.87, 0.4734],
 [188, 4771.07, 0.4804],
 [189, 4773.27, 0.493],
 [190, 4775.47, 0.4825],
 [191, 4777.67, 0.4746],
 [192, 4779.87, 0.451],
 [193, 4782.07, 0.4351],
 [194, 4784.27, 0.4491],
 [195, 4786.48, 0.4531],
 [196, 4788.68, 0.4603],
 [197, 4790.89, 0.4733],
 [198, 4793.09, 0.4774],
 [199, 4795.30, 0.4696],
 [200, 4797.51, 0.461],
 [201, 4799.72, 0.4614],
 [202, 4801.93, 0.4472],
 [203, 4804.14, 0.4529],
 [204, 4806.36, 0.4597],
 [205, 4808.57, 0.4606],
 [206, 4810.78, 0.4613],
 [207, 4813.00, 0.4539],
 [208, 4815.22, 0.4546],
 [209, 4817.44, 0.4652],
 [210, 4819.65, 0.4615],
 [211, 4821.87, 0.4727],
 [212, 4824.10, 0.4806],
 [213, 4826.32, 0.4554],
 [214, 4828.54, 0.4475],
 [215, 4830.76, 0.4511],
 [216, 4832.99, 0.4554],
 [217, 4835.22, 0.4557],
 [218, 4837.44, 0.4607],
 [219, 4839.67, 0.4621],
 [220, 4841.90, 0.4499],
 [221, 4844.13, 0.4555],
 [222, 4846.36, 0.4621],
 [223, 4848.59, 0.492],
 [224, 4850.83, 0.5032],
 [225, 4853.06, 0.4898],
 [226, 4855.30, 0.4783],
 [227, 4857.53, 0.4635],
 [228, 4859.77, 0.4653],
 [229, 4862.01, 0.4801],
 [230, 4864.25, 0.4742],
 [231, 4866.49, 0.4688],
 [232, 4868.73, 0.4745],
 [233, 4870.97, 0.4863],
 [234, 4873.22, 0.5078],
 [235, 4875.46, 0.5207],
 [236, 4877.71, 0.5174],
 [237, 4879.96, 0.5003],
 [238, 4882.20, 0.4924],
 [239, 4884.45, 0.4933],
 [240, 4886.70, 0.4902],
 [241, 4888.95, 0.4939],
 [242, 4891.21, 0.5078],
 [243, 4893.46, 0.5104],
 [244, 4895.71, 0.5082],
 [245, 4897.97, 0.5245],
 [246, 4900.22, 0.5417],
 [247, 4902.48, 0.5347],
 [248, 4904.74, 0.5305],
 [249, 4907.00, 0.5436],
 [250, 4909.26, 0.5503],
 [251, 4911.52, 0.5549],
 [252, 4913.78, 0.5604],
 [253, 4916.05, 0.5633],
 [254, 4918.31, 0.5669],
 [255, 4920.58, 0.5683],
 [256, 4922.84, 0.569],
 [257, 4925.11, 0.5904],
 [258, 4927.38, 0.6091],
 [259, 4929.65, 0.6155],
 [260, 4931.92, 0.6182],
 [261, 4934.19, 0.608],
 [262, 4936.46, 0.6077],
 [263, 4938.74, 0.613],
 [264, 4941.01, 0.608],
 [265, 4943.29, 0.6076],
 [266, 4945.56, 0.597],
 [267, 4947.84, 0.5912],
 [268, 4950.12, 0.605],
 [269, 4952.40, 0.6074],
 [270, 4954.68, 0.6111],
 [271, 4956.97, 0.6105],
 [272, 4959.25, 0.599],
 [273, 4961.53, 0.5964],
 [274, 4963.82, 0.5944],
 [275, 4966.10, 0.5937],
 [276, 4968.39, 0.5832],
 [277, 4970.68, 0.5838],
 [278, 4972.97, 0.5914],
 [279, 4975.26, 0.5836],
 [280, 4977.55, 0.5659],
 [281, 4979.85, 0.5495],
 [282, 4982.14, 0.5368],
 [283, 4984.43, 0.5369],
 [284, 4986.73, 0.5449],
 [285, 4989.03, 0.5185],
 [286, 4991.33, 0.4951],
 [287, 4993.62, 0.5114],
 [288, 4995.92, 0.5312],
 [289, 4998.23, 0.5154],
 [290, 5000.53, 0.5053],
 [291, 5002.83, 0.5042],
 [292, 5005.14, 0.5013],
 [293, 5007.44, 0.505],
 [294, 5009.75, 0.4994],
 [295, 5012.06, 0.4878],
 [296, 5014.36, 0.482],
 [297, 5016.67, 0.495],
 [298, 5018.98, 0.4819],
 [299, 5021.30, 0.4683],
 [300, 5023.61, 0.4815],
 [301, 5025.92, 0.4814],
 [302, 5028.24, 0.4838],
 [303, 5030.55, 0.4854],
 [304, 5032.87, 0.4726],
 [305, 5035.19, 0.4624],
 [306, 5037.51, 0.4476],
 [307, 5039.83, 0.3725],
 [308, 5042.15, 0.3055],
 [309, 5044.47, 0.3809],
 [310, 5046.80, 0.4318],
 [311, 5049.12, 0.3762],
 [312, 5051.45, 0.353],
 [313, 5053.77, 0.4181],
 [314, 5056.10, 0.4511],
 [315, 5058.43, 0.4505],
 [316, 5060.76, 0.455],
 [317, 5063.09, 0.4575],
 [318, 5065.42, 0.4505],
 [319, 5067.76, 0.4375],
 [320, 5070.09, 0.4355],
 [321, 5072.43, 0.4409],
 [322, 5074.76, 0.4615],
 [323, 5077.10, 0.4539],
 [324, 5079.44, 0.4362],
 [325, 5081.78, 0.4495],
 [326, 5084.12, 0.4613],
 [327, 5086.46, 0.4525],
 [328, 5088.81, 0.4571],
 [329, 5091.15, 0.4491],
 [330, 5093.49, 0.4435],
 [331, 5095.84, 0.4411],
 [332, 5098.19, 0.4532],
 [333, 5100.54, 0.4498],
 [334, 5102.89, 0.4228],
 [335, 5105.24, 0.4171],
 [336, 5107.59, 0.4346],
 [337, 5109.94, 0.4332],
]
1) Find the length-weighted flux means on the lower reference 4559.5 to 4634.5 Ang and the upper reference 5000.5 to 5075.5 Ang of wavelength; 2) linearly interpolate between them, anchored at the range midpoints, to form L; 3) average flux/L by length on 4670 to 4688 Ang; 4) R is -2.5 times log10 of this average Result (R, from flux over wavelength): 0.26 mag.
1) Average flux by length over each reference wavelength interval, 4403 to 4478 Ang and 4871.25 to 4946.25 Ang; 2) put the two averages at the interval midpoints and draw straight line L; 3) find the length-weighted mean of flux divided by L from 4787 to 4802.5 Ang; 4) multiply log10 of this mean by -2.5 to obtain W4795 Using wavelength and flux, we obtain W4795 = 0.28 mag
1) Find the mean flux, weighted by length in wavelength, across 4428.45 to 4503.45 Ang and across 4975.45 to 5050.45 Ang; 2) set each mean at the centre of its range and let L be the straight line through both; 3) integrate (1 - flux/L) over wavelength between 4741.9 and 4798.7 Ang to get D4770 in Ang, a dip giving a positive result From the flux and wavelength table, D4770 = 8.5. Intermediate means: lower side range 0.668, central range 0.48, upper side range 0.483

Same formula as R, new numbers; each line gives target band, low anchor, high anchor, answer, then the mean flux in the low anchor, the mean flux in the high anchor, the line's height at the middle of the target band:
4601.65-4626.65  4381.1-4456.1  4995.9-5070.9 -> 0.32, 0.898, 0.455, 0.757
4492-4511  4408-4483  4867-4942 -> 0.22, 0.736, 0.544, 0.712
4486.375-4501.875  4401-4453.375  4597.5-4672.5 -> 0.19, 0.809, 0.527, 0.718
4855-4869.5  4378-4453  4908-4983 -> 0.33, 0.921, 0.588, 0.641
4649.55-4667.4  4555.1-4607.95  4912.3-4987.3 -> 0.13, 0.543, 0.588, 0.552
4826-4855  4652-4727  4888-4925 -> 0.12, 0.468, 0.541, 0.519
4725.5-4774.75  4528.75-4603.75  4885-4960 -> 0.11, 0.536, 0.57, 0.553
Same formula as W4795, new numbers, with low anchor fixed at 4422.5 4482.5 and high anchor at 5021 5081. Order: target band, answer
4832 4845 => 0.161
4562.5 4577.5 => 0.196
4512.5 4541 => 0.215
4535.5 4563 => 0.232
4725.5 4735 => 0.128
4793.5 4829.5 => 0.175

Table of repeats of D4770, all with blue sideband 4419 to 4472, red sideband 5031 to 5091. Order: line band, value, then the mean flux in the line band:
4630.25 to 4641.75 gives 1.77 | 0.53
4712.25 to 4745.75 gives 4.63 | 0.503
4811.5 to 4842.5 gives 4.61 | 0.459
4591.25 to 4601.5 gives 1.68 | 0.54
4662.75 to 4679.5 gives 3.94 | 0.467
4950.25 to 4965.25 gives -3.87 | 0.603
